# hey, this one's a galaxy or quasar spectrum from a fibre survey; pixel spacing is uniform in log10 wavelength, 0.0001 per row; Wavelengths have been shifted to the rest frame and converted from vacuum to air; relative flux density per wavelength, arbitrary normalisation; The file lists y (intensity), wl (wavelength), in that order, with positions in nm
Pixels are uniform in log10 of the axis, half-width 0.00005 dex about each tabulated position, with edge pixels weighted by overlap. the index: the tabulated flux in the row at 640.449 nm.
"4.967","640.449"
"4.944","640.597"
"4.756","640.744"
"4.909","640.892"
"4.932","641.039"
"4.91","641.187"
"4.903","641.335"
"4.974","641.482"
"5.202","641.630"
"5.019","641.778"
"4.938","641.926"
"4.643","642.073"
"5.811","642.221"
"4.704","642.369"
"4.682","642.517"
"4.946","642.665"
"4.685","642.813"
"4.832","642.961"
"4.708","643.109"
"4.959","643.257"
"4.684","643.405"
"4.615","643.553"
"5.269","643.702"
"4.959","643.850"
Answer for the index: 4.967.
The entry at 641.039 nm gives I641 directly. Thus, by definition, 4.932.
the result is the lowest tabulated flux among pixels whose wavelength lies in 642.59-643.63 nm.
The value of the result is 4.615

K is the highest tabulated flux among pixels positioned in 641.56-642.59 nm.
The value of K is 5.811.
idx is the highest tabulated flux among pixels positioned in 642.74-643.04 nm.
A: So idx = 4.832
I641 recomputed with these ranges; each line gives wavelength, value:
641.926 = 4.938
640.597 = 4.944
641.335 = 4.903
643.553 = 4.615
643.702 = 5.269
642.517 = 4.682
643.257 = 4.959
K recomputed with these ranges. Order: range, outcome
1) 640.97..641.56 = 4.974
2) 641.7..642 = 5.019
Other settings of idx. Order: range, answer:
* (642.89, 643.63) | 4.959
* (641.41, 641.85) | 5.202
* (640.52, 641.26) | 4.944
